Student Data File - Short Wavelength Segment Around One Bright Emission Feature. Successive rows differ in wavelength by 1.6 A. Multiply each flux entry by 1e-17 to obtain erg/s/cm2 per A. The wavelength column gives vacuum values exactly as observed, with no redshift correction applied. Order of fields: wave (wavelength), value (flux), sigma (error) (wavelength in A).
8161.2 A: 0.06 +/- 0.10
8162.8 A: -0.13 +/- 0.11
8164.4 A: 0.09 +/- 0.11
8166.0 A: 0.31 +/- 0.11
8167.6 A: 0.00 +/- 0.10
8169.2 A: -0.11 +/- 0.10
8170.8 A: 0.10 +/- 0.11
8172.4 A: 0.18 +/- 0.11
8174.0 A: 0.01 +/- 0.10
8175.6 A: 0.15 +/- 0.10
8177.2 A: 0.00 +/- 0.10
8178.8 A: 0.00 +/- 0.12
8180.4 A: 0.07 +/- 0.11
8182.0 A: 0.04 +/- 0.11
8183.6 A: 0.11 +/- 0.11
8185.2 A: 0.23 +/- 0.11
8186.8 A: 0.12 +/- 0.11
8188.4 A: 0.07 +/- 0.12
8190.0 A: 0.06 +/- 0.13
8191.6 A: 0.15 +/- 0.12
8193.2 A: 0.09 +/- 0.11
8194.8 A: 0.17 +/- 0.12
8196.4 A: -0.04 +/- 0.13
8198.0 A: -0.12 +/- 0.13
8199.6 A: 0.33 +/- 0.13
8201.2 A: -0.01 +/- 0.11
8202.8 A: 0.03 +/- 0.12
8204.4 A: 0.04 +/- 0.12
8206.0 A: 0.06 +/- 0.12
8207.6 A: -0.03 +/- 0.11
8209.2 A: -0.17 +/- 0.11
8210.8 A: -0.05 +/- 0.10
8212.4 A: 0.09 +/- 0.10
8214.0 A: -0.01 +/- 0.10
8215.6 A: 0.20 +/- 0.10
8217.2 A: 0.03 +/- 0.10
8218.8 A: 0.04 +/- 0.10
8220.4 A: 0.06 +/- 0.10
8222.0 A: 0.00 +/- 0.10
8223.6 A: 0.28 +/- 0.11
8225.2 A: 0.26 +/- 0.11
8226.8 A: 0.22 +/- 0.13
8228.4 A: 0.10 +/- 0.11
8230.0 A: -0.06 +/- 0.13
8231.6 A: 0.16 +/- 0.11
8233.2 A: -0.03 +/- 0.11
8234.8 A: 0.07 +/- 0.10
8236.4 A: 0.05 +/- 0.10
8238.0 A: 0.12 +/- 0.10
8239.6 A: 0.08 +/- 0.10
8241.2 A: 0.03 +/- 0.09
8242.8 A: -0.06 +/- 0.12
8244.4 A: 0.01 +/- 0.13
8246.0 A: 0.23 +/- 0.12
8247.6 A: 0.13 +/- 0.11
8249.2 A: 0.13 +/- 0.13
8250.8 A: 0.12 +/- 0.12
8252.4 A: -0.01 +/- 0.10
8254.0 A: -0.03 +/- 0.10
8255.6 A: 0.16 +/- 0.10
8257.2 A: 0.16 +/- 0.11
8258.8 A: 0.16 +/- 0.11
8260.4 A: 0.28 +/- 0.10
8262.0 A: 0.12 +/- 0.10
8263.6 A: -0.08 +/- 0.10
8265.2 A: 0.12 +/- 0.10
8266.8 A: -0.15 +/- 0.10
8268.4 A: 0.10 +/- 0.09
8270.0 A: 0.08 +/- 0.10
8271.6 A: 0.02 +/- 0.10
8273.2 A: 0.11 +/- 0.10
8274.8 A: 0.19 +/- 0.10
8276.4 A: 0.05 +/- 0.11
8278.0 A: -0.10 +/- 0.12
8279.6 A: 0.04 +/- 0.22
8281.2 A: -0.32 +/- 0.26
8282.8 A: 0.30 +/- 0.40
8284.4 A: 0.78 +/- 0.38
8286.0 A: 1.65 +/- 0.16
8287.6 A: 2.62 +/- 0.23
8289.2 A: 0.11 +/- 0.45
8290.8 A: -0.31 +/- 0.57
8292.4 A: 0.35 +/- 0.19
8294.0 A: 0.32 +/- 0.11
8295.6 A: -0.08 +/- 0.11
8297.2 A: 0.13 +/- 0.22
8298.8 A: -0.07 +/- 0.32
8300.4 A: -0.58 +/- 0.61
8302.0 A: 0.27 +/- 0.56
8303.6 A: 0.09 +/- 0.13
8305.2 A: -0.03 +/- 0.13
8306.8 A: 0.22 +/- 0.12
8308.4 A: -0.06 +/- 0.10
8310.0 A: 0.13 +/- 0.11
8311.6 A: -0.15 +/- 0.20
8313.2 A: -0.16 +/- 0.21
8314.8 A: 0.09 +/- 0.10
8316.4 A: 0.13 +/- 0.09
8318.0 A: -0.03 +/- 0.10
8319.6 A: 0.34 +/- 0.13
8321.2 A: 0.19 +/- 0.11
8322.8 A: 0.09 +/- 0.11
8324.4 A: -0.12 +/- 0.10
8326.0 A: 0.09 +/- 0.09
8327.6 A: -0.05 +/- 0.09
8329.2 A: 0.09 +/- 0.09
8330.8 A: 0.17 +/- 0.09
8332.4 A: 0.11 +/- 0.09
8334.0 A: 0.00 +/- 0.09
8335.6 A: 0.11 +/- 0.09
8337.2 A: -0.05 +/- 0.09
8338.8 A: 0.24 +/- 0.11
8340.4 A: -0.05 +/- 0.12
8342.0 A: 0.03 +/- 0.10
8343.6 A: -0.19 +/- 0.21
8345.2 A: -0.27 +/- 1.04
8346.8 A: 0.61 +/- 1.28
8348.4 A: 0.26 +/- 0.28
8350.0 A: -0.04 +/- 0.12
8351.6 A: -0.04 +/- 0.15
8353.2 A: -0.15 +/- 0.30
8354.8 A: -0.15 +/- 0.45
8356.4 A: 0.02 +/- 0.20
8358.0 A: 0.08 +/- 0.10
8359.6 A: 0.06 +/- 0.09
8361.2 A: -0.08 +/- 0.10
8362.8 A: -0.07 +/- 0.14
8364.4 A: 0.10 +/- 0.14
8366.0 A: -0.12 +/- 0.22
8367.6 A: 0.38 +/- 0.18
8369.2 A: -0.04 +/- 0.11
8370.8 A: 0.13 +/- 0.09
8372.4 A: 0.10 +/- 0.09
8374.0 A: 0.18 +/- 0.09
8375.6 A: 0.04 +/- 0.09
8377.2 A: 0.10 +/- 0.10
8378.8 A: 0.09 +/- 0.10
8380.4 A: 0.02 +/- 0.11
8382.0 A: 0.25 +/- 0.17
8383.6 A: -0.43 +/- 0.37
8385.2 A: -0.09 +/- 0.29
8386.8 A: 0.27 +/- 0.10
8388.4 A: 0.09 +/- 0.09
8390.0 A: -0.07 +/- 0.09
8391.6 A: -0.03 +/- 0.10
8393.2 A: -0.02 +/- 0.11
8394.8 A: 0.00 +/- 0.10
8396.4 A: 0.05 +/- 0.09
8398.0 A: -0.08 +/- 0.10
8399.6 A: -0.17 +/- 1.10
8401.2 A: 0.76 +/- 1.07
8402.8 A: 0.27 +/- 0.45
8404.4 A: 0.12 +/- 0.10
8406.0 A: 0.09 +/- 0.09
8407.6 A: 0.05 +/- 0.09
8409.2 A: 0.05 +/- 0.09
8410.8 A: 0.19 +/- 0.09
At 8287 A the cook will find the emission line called Halpha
